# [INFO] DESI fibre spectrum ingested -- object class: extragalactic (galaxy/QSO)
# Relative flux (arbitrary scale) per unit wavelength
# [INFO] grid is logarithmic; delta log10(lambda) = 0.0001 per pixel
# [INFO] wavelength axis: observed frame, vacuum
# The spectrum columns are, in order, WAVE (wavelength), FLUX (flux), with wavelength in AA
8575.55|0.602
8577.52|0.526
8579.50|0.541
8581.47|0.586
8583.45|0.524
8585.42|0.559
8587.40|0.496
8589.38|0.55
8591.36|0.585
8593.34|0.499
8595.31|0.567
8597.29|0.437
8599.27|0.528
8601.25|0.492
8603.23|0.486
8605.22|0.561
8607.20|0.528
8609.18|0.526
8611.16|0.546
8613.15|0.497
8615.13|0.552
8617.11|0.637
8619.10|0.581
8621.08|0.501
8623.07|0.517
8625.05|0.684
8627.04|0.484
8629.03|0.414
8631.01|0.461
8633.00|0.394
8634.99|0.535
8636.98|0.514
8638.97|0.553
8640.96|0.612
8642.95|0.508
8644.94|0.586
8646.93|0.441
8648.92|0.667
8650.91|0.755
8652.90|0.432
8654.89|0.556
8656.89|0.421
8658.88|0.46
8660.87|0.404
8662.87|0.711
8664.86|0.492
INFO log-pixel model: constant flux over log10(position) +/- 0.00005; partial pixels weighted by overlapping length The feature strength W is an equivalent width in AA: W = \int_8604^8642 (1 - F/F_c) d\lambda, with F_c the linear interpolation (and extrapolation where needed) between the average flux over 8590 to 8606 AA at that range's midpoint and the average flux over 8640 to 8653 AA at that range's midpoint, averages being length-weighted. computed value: 1.4 AA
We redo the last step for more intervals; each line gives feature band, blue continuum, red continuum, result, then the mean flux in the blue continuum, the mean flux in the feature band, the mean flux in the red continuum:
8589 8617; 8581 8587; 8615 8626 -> 1.8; 0.548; 0.528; 0.581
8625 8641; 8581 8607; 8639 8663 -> 1.0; 0.527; 0.501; 0.54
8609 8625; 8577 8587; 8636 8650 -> -0.1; 0.545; 0.554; 0.556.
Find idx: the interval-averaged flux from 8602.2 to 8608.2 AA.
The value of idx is 0.524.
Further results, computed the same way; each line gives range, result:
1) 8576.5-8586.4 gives 0.548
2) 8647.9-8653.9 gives 0.618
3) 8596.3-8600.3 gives 0.483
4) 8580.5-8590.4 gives 0.543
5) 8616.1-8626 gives 0.584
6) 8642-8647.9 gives 0.512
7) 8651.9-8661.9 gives 0.455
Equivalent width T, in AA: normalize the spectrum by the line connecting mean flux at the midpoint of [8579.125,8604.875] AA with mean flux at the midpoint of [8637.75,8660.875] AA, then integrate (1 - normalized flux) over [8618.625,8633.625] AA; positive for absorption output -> 0.82 AA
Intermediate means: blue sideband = 0.527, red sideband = 0.538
